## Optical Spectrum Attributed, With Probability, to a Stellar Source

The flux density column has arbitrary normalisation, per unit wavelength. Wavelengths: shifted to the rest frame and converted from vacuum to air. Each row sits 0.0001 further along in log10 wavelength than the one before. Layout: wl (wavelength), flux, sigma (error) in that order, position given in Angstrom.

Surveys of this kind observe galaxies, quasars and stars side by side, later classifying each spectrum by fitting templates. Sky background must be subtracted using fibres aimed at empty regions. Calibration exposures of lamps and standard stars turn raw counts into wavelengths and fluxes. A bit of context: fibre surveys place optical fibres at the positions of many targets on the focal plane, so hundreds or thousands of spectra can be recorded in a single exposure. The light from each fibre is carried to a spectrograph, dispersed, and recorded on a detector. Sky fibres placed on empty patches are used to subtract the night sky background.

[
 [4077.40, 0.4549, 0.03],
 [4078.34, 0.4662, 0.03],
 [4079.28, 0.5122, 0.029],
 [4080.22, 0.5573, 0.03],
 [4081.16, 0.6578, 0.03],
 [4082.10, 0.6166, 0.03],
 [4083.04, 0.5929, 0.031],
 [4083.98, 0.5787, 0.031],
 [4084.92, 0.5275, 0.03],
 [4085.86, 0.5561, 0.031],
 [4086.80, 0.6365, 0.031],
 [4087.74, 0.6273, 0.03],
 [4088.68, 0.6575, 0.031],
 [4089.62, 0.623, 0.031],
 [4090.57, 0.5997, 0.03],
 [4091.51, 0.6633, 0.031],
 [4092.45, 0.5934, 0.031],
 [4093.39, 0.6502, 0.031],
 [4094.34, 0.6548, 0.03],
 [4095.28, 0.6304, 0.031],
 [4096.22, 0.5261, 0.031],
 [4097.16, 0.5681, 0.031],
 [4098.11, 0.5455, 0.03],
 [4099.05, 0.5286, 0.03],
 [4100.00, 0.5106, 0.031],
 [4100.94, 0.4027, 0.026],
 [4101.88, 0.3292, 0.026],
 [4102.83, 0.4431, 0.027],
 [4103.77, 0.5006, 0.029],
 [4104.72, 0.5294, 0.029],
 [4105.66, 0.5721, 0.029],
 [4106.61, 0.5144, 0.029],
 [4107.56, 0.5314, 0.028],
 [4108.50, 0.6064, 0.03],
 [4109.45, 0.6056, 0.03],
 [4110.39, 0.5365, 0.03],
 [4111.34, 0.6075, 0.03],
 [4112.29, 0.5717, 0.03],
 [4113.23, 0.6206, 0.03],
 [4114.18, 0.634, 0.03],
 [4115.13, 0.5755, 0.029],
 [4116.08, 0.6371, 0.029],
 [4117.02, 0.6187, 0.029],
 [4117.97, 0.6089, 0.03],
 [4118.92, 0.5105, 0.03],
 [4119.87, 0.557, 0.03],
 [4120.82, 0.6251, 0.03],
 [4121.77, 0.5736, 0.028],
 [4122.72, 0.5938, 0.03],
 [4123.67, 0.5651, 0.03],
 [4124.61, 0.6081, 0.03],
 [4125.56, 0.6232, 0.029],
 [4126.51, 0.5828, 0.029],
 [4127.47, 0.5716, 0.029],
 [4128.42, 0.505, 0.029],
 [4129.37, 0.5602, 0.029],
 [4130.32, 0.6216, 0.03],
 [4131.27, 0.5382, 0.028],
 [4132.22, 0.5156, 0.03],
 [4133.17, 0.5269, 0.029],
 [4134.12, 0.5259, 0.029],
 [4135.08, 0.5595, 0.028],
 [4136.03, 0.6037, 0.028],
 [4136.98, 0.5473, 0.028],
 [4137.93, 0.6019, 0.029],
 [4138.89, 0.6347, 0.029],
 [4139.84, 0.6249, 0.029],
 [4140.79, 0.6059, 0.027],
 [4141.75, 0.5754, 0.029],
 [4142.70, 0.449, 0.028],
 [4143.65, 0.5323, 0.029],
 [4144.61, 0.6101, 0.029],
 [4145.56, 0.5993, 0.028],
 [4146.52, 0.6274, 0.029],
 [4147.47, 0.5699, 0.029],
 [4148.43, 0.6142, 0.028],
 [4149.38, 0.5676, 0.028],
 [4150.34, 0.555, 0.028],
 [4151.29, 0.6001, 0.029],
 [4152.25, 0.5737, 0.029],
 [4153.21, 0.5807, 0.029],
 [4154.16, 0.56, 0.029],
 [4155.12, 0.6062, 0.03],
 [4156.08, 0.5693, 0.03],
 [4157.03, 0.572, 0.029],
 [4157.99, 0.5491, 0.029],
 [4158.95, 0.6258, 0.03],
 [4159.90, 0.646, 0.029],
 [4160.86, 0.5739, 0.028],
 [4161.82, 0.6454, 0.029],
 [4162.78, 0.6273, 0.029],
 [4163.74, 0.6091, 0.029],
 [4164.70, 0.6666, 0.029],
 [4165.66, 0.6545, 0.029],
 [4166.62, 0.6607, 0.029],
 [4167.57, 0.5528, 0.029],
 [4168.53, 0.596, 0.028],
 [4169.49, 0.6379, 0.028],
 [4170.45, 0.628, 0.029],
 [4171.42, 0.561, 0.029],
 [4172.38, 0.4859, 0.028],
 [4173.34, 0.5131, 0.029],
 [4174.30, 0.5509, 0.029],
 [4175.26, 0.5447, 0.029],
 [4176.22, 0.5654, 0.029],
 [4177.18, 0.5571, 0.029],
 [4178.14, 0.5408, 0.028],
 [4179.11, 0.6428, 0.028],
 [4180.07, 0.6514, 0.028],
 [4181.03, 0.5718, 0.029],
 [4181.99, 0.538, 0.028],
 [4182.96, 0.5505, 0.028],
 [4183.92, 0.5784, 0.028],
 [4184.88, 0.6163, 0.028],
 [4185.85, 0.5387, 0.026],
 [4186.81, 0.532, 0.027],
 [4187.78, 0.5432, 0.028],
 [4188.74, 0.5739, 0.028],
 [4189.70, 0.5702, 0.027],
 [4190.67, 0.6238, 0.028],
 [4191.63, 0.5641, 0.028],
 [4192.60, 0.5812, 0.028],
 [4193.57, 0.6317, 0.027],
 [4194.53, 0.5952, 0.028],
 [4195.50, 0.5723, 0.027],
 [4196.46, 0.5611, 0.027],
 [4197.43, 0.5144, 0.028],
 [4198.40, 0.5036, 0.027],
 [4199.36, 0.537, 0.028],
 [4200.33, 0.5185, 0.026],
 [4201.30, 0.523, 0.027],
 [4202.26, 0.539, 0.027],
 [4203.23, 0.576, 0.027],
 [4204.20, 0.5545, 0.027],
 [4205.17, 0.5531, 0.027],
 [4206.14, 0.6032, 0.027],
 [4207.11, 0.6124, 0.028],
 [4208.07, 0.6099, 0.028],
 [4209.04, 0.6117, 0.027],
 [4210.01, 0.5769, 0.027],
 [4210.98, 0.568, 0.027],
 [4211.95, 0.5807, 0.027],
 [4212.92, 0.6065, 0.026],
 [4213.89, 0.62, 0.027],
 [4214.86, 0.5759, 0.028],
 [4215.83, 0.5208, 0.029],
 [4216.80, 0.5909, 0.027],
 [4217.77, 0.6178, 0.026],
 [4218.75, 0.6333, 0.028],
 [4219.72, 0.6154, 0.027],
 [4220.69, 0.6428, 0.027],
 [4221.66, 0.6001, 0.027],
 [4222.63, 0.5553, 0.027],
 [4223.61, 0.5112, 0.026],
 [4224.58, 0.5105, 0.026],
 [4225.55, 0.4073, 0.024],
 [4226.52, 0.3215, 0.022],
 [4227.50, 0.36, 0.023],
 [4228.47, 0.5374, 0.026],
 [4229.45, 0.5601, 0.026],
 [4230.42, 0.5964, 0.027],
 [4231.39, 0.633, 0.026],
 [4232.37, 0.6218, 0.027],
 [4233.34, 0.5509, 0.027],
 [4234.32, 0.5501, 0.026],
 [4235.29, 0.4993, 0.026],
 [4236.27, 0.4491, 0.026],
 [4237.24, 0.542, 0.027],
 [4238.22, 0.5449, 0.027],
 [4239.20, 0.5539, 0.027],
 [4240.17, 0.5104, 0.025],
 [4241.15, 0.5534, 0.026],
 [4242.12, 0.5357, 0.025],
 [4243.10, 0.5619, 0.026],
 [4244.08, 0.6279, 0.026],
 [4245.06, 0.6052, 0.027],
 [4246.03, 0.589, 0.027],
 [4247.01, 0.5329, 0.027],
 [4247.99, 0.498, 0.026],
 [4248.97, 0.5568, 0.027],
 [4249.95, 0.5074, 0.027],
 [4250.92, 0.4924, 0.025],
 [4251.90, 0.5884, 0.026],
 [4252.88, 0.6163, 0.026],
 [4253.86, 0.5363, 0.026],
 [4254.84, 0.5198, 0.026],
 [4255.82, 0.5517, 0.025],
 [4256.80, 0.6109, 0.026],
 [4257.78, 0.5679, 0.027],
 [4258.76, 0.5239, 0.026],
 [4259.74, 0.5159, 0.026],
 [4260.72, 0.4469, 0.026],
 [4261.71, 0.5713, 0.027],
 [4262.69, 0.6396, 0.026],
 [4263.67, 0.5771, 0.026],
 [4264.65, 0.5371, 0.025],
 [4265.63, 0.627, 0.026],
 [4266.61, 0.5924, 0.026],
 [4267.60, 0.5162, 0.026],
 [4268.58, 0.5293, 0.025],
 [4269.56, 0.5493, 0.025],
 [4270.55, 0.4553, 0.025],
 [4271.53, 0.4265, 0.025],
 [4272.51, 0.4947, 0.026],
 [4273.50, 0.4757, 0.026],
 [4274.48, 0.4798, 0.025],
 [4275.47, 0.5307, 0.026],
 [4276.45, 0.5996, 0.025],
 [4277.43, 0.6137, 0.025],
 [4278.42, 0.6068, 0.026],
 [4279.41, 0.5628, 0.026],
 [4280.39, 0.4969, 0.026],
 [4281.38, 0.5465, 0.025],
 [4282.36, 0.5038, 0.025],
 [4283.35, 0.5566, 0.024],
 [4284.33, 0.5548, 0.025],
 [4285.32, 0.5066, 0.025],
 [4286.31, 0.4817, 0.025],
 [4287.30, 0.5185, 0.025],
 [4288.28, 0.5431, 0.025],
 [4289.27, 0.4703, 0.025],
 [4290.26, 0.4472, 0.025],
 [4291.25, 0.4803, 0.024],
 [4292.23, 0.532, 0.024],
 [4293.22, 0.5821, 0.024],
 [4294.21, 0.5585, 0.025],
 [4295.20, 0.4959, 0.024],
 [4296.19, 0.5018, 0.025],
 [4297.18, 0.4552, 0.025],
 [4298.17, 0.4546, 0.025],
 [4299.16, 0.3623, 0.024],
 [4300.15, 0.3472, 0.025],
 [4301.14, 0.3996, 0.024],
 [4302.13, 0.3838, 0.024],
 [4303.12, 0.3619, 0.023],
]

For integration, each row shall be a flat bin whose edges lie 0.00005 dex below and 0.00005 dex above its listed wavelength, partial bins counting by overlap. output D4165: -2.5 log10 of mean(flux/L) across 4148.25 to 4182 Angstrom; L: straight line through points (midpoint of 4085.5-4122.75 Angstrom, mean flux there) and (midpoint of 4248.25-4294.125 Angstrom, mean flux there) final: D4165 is -0.06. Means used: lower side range 0.572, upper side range 0.536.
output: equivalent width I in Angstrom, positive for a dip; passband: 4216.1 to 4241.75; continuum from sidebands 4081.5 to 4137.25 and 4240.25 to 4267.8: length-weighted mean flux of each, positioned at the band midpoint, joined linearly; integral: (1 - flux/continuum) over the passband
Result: 0.8 Angstrom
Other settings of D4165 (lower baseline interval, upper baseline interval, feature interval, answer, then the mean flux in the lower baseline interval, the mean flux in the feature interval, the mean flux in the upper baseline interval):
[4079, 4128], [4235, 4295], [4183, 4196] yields -0.04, 0.575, 0.578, 0.538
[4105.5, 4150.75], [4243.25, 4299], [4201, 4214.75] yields -0.05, 0.578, 0.582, 0.534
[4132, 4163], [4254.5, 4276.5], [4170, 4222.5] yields -0.02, 0.581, 0.574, 0.535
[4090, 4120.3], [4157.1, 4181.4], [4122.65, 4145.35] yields 0.01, 0.562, 0.57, 0.594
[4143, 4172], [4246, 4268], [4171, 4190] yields 0.05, 0.598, 0.562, 0.552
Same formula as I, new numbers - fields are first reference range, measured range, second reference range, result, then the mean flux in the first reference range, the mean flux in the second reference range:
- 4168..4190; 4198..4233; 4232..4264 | 0.0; 0.569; 0.55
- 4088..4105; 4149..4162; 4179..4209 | -0.5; 0.554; 0.57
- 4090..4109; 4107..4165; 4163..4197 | -2.3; 0.545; 0.582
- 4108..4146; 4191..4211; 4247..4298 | -0.4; 0.579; 0.532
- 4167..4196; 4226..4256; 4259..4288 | 0.5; 0.574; 0.535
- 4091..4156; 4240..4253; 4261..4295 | -0.3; 0.569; 0.533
